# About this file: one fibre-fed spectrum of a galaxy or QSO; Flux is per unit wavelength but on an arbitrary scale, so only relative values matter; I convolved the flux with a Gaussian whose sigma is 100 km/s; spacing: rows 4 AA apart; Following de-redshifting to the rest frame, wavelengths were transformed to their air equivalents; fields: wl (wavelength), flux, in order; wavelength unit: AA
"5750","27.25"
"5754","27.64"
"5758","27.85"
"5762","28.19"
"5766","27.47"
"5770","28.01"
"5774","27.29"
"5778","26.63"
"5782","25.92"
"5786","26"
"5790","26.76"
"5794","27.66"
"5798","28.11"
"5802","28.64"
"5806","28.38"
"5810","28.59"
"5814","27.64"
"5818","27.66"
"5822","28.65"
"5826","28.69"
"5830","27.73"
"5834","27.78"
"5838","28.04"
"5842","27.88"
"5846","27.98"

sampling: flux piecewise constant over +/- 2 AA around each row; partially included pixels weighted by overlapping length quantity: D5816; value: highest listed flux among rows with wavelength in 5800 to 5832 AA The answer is 28.69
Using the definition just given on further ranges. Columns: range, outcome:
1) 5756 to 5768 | 28.19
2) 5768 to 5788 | 28.01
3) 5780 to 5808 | 28.64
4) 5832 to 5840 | 28.04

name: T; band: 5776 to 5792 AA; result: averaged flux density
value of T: 26.3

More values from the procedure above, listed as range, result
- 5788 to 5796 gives 27.2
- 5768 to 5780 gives 27.3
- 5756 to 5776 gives 27.8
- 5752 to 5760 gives 27.7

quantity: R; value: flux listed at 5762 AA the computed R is 28.19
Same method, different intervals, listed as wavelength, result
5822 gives 28.65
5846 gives 27.98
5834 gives 27.78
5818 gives 27.66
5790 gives 26.76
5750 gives 27.25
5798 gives 28.11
